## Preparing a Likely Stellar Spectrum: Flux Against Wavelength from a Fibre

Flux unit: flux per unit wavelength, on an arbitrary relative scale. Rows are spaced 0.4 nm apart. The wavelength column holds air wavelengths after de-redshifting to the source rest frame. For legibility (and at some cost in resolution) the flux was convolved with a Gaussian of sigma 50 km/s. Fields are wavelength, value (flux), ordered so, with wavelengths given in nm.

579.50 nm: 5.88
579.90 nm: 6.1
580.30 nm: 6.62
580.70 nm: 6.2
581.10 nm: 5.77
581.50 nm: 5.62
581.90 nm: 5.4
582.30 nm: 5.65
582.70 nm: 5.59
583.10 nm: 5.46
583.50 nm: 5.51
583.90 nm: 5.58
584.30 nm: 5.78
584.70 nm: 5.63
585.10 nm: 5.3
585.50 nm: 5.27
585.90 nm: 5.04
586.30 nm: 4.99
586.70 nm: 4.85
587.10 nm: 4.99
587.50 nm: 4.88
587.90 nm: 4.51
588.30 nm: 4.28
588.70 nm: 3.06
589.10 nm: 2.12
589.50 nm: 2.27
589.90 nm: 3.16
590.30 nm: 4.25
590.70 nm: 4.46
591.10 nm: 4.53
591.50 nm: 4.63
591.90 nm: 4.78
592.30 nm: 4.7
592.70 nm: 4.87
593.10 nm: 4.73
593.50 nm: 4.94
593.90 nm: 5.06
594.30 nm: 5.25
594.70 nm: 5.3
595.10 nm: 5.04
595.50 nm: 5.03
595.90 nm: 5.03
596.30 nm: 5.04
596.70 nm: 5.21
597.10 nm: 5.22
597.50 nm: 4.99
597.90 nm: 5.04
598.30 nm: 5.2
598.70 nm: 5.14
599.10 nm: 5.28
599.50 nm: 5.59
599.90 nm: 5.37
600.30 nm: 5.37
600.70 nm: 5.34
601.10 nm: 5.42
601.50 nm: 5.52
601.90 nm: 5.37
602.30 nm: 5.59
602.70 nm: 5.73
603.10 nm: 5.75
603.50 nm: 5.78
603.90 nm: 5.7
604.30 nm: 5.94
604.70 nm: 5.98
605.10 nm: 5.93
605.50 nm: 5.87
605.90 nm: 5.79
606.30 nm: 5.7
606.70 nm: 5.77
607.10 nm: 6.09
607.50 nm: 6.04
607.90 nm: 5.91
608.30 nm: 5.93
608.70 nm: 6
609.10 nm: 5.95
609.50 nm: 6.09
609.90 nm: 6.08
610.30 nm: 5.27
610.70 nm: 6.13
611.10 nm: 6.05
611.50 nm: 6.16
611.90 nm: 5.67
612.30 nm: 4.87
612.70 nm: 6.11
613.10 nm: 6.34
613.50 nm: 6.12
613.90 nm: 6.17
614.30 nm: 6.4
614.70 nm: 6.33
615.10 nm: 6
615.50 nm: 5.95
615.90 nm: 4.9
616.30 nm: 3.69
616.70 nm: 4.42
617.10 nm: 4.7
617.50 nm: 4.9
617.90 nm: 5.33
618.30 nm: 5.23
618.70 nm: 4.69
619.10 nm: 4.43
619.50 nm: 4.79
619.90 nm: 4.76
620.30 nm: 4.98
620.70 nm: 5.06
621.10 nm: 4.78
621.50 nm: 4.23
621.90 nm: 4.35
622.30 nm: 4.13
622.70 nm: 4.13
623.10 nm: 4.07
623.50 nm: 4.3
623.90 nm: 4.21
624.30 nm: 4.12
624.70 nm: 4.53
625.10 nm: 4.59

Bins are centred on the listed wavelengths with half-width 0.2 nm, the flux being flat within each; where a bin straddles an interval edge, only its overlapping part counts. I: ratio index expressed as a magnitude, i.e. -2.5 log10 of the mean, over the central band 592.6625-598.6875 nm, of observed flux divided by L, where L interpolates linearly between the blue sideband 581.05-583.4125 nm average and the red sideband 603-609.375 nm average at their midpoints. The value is 0.14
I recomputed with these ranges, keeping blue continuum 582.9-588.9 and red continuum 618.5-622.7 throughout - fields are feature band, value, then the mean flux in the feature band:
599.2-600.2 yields -0.128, 5.45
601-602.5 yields -0.139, 5.48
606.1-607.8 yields -0.234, 5.9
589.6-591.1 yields 0.254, 3.92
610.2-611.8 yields -0.250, 5.93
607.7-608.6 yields -0.242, 5.93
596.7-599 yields -0.058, 5.13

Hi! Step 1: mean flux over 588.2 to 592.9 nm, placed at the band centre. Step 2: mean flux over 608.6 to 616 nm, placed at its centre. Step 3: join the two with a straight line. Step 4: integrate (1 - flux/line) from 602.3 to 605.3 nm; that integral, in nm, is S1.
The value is -0.39 nm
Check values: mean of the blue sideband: 3.92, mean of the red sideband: 5.94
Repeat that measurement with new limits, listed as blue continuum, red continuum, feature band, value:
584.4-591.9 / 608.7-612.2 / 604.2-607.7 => -0.194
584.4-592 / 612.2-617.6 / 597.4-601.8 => -0.396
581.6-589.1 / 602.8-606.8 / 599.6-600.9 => 0.059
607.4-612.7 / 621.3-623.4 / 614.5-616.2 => -0.173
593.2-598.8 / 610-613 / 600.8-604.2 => -0.141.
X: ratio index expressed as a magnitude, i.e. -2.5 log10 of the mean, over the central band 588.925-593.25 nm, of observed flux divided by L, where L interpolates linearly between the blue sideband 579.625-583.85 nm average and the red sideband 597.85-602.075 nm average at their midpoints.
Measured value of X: 0.34 mag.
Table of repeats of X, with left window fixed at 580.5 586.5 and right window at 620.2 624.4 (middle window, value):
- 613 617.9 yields -0.190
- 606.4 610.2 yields -0.235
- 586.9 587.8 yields 0.110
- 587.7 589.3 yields 0.469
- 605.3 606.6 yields -0.188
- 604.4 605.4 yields -0.211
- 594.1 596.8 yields 0.010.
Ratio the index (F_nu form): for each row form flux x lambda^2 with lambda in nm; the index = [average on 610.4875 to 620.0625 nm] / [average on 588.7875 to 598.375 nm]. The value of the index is 1.3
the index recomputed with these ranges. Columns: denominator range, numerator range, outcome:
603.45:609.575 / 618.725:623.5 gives 0.80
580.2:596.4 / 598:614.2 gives 1.25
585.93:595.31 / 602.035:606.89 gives 1.37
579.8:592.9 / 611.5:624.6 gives 1.14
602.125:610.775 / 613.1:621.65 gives 0.91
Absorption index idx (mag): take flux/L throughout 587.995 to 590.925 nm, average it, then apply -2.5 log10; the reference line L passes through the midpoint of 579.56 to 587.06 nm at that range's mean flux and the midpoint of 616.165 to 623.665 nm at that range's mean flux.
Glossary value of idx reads 0.50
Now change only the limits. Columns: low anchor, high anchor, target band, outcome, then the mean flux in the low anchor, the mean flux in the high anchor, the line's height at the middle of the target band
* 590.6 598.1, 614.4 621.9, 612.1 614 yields -0.19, 4.95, 4.96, 4.95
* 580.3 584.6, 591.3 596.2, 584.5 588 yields 0.08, 5.7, 4.95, 5.45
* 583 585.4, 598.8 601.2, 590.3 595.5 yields 0.13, 5.54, 5.38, 5.45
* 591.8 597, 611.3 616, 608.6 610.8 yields -0.03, 5.01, 5.94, 5.75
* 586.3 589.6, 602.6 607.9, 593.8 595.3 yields -0.10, 3.99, 5.86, 4.7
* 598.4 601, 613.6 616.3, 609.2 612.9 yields -0.03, 5.35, 5.8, 5.68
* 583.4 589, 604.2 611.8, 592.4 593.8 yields 0.08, 4.92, 5.93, 5.24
